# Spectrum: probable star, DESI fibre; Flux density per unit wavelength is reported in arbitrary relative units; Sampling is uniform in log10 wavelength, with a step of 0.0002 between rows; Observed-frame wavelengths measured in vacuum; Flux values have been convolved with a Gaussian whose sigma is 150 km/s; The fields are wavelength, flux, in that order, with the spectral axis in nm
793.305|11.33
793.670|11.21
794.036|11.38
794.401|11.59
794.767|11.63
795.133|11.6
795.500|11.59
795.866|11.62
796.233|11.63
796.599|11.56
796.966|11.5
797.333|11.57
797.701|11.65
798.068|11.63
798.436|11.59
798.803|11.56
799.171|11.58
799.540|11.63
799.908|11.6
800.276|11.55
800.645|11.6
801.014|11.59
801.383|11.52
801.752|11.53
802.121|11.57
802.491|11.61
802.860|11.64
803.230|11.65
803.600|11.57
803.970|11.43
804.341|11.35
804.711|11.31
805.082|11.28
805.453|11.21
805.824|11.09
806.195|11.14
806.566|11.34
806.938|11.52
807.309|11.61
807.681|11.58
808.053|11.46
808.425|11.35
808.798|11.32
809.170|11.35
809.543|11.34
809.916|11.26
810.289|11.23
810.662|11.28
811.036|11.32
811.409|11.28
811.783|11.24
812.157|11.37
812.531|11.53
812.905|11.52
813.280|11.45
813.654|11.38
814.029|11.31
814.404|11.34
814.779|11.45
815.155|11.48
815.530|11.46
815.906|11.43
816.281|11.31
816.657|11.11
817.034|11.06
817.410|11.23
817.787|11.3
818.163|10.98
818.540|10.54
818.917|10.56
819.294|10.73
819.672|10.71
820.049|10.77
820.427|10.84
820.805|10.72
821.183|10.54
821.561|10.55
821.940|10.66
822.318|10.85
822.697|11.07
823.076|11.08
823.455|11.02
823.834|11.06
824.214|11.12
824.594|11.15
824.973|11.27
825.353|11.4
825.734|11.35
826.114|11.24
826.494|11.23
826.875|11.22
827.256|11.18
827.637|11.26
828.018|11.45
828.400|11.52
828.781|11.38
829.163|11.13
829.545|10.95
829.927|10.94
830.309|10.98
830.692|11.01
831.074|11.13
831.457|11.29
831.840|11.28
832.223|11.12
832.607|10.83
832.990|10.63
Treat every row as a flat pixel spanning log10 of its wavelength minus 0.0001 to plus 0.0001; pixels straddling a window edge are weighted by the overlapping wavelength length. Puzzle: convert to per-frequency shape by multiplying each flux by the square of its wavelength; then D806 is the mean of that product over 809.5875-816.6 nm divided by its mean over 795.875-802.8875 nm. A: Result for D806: 1.01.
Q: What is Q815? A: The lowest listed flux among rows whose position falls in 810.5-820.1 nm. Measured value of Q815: 10.54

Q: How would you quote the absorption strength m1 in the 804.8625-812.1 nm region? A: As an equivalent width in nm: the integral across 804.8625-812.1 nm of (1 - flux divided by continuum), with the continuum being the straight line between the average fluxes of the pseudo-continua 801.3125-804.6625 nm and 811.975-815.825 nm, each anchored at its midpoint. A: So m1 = 0.10 nm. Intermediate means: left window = 11.5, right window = 11.4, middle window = 11.3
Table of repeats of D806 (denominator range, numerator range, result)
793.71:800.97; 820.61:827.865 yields 1.02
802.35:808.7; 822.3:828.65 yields 1.03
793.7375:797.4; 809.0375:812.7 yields 1.02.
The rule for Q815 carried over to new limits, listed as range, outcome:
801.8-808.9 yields 11.09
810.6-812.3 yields 11.24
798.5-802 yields 11.52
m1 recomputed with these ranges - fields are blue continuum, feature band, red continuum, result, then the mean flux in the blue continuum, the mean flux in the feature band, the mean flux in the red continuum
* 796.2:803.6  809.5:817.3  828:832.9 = 0.03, 11.6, 11.3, 11.1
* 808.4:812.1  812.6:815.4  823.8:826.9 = -0.04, 11.3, 11.4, 11.2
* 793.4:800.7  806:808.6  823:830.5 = 0.00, 11.6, 11.4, 11.2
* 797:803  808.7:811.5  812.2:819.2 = 0.02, 11.6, 11.3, 11.2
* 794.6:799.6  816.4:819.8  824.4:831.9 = 0.12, 11.6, 10.9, 11.2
